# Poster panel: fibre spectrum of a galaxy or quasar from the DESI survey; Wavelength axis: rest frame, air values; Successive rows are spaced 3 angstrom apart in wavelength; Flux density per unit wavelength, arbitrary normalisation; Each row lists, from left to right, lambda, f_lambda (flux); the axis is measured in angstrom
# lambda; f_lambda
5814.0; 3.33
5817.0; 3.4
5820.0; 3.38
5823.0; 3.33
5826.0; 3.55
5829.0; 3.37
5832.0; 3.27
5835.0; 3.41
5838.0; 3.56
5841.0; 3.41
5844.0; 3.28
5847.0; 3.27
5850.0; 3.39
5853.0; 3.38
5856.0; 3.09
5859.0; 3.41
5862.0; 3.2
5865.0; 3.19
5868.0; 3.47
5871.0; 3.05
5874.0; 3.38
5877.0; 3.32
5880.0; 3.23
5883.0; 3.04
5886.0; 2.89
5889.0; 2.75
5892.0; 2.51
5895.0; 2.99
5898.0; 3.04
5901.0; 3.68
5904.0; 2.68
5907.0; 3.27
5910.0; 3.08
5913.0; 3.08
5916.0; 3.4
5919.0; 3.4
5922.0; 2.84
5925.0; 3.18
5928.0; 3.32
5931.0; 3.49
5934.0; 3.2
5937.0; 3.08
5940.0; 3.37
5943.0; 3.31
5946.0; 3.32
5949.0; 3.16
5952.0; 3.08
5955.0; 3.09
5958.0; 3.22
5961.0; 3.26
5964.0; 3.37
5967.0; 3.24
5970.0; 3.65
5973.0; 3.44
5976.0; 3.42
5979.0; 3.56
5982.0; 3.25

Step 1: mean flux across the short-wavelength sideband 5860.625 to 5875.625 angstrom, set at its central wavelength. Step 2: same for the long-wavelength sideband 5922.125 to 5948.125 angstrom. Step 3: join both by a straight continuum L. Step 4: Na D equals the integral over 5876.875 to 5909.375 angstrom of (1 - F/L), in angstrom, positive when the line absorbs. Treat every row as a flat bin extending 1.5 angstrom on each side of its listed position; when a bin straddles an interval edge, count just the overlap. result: 2.32 angstrom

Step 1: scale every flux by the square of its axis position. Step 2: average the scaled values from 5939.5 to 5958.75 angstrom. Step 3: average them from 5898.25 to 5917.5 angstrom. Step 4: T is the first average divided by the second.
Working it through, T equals 1.02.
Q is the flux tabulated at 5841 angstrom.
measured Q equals 3.41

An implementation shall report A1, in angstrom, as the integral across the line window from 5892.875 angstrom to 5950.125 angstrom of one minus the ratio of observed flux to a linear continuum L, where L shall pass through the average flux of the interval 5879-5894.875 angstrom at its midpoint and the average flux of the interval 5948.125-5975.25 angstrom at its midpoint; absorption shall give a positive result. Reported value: -2.4 angstrom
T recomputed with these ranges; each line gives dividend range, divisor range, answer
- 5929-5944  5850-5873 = 1.03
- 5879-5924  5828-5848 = 0.93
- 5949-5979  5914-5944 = 1.03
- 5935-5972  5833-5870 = 1.01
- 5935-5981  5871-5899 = 1.12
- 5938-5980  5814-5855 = 1.02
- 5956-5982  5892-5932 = 1.09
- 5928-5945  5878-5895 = 1.15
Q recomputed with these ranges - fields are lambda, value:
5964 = 3.37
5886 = 2.89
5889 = 2.75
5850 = 3.39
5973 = 3.44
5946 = 3.32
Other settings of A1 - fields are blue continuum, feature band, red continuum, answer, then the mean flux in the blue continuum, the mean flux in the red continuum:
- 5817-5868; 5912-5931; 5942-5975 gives 0.4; 3.35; 3.29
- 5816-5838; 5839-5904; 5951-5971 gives 3.4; 3.4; 3.27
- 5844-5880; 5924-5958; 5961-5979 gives 1.5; 3.28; 3.42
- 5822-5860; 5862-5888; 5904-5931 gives 0.8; 3.36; 3.18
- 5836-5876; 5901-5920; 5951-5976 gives 0.7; 3.32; 3.31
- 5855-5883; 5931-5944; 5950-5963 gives -0.3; 3.25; 3.17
